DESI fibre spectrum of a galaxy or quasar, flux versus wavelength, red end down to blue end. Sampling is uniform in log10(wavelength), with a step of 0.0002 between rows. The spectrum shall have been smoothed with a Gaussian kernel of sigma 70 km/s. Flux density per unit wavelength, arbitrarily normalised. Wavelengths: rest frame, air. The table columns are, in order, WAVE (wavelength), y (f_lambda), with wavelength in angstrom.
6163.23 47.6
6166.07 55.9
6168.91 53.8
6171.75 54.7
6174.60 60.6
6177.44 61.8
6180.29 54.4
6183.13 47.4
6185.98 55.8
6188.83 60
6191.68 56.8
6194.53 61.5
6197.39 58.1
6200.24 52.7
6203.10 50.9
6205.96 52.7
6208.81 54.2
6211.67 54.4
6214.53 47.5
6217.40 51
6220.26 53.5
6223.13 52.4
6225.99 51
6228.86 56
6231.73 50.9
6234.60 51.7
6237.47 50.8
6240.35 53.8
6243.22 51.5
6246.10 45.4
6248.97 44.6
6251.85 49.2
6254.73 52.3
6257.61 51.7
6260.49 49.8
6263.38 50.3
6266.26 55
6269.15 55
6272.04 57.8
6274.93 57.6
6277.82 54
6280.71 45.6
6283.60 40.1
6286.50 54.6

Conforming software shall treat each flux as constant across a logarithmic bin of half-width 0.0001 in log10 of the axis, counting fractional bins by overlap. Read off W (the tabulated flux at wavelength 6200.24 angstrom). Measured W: 52.7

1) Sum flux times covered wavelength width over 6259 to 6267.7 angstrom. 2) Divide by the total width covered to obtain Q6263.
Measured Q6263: 51.7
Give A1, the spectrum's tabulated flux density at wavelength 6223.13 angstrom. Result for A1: 52.4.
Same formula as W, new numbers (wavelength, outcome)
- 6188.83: 60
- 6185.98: 55.8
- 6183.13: 47.4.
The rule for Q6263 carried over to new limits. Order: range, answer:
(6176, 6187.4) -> 54.9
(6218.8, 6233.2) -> 52.8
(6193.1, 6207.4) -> 55.2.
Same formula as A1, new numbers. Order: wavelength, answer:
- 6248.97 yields 44.6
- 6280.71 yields 45.6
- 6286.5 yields 54.6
